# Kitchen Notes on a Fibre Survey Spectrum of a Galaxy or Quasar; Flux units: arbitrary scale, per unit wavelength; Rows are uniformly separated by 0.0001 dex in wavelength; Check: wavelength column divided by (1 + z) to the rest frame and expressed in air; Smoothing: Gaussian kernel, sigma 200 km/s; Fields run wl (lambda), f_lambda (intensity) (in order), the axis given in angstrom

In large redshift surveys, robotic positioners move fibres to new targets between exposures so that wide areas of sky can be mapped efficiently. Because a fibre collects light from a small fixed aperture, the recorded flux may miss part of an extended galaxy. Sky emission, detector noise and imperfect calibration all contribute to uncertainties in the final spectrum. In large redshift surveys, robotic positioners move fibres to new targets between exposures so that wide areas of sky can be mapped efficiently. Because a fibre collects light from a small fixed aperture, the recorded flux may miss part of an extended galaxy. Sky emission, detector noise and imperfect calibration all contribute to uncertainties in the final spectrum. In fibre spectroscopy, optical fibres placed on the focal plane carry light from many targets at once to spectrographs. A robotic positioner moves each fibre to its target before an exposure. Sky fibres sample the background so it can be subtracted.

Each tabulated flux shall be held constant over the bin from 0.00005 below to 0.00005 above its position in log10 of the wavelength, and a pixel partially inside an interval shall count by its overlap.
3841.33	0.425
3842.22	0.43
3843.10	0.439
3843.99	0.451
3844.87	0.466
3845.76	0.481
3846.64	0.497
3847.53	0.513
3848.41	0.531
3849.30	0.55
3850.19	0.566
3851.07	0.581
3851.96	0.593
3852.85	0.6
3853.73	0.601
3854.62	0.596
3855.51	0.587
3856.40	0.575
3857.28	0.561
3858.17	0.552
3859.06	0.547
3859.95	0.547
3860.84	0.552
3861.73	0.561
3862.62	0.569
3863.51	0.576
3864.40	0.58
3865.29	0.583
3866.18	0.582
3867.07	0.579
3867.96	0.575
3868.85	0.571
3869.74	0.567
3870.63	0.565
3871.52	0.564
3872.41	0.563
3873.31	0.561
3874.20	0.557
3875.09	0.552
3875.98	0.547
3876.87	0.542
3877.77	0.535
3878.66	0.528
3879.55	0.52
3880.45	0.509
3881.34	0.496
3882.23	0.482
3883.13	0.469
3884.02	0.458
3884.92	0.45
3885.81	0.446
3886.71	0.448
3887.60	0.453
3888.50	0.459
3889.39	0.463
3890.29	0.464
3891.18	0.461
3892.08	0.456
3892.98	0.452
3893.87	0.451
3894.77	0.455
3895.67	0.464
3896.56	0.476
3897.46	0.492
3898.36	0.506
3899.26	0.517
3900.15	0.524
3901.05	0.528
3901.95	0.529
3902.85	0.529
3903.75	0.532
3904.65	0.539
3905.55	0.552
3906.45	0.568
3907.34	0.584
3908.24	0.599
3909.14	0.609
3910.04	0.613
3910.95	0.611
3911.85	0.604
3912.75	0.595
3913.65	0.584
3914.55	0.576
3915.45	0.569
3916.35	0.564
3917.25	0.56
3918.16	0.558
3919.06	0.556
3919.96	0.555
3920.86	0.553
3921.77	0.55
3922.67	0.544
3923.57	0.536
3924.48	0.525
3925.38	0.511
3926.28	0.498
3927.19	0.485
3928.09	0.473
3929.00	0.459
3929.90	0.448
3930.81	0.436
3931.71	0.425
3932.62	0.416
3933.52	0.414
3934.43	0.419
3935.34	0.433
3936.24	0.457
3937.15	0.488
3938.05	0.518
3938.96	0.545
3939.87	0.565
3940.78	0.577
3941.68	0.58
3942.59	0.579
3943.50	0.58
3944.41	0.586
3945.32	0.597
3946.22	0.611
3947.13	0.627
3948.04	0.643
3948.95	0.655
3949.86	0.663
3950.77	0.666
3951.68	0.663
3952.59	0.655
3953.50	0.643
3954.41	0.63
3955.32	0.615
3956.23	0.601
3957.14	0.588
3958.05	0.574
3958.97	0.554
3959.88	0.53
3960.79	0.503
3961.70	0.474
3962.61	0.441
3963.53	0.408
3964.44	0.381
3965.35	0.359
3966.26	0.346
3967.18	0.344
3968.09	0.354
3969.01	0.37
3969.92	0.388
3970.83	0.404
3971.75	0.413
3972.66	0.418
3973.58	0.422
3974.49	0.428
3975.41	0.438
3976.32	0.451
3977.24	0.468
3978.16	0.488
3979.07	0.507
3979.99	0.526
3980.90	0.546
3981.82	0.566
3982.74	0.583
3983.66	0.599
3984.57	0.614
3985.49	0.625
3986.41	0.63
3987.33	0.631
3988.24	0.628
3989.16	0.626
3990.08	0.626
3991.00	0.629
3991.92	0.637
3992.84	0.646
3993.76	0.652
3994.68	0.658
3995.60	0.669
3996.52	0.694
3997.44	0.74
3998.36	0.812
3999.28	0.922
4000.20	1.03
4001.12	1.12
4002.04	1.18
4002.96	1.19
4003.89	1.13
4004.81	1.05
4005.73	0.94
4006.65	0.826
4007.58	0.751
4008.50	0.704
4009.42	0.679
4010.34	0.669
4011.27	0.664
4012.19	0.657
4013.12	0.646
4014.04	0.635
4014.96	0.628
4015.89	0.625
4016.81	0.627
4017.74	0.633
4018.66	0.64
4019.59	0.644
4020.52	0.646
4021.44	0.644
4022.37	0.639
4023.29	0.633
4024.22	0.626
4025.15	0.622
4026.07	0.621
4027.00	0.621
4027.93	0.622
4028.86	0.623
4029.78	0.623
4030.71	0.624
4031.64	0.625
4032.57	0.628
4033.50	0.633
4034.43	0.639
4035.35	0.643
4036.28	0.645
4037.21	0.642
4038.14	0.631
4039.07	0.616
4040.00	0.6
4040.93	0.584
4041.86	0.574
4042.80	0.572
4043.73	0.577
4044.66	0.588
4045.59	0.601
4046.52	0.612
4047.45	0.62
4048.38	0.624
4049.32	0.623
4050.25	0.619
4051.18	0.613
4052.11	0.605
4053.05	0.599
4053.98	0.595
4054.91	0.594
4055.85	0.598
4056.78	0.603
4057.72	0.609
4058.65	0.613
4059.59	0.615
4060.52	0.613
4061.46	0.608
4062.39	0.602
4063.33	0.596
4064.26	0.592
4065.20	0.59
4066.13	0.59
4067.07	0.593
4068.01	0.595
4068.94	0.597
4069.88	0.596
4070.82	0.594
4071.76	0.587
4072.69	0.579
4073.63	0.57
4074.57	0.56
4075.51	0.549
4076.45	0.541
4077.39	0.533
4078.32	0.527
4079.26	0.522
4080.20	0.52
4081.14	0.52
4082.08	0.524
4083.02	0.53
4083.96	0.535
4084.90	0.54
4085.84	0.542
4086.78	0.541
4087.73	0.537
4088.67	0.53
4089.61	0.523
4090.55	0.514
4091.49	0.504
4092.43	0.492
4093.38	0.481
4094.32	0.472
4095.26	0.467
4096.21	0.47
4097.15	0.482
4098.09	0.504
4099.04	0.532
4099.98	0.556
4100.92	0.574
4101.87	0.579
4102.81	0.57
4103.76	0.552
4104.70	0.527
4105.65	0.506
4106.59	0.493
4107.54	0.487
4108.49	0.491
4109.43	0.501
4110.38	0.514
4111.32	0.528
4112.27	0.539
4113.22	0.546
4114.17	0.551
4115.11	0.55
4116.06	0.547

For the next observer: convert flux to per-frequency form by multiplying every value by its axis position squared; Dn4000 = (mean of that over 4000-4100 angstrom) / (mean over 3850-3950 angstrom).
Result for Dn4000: 1.26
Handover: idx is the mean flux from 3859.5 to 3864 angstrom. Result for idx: 0.561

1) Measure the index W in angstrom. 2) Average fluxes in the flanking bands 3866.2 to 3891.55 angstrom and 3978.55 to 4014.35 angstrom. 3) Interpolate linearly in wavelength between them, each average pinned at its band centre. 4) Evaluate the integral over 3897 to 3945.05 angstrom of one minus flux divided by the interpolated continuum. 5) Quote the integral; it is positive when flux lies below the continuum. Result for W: 4.9 angstrom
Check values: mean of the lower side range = 0.515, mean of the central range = 0.531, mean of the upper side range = 0.735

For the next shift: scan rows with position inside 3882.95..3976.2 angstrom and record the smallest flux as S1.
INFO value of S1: 0.344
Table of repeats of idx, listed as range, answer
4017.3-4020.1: 0.638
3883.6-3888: 0.451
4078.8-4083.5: 0.523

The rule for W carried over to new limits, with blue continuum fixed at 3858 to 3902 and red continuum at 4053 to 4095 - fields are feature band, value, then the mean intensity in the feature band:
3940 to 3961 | -2.87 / 0.606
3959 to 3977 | 3.98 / 0.418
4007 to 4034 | -4.66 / 0.643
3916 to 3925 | -0.40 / 0.55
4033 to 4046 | -1.36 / 0.61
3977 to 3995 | -1.81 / 0.595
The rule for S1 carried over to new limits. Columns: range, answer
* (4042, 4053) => 0.572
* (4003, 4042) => 0.574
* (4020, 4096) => 0.467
